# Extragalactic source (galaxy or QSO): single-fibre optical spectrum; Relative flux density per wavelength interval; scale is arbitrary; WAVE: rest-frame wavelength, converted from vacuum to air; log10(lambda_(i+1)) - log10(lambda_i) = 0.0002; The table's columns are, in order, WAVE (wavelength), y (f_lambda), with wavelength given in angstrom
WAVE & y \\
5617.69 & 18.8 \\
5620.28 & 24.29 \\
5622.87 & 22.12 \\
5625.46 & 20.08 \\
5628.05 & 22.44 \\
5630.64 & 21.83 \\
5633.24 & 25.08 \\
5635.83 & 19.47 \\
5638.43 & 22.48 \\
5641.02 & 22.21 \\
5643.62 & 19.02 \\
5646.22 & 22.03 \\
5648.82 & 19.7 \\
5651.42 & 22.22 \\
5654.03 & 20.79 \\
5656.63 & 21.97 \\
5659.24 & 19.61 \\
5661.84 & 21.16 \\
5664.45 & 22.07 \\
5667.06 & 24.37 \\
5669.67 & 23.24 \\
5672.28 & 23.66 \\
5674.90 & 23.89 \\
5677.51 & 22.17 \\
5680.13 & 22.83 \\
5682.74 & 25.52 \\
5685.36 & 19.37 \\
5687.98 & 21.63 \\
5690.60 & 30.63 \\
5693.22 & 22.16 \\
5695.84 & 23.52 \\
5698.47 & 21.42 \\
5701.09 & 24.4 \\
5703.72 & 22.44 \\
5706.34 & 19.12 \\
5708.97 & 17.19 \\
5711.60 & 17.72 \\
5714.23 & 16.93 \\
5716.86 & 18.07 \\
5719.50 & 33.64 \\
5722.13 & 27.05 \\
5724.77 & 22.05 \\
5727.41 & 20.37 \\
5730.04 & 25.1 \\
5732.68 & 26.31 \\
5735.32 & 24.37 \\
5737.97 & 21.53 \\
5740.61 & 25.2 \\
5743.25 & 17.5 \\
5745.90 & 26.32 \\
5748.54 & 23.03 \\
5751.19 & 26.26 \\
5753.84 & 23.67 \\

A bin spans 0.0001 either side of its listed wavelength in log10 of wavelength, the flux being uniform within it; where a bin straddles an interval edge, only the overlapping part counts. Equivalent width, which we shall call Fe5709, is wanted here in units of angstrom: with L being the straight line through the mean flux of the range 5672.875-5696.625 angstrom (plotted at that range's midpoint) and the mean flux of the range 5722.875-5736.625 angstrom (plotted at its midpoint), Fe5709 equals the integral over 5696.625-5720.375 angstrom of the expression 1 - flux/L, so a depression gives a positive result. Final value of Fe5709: 2.6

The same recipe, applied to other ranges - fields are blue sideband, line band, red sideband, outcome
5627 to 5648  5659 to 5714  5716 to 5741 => 2.2 angstrom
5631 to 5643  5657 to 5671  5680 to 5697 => 0.5 angstrom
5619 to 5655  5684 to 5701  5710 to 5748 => -0.6 angstrom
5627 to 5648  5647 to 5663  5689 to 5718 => 0.5 angstrom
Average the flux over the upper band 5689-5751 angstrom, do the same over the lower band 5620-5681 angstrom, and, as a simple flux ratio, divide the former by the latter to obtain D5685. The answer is 1.0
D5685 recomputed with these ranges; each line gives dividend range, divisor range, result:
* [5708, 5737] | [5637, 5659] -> 1.07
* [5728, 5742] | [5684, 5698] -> 1.04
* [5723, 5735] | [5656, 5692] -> 1.03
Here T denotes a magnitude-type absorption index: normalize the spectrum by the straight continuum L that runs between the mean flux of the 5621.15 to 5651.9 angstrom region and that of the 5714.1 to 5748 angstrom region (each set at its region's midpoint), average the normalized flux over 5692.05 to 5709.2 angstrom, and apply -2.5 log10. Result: 0.06 mag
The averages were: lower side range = 21.6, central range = 21.7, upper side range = 23.6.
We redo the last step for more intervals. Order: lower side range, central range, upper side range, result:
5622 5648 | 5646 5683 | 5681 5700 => 0.02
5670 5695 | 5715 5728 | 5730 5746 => -0.03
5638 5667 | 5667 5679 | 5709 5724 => -0.09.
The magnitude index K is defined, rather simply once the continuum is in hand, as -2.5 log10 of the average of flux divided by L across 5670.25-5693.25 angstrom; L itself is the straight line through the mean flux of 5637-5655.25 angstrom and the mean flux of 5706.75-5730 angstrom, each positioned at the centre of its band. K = -0.104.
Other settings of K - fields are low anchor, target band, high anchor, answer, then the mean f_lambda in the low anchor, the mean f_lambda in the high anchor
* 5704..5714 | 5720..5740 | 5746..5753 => -0.12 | 18.4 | 24.9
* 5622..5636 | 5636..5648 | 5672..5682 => 0.06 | 22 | 23.2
